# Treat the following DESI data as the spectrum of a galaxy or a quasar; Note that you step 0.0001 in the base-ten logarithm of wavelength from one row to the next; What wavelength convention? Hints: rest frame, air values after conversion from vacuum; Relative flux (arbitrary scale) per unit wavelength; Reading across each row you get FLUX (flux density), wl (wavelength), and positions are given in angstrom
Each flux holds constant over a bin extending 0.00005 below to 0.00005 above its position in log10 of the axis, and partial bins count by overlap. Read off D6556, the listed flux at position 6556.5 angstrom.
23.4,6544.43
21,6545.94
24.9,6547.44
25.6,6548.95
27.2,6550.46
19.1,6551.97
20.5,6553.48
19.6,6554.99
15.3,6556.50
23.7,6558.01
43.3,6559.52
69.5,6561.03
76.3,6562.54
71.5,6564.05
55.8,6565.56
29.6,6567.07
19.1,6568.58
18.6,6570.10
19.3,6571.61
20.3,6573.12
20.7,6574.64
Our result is 15.3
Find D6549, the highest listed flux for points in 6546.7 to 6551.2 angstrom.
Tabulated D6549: 27.2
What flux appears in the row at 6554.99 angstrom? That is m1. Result 19.6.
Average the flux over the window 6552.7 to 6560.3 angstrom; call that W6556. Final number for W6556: 24.6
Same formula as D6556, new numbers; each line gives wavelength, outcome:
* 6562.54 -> 76.3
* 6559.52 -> 43.3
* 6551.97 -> 19.1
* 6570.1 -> 18.6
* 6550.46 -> 27.2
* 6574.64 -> 20.7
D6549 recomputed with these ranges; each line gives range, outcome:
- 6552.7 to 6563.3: 76.3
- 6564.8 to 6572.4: 55.8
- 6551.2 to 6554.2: 20.5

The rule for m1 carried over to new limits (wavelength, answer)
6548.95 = 25.6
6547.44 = 24.9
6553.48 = 20.5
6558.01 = 23.7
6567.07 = 29.6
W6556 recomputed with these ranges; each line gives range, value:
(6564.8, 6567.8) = 42.9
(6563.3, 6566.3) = 63.7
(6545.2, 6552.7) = 23.6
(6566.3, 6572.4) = 21.7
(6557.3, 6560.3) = 34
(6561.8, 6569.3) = 50.6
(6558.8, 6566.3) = 63.4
